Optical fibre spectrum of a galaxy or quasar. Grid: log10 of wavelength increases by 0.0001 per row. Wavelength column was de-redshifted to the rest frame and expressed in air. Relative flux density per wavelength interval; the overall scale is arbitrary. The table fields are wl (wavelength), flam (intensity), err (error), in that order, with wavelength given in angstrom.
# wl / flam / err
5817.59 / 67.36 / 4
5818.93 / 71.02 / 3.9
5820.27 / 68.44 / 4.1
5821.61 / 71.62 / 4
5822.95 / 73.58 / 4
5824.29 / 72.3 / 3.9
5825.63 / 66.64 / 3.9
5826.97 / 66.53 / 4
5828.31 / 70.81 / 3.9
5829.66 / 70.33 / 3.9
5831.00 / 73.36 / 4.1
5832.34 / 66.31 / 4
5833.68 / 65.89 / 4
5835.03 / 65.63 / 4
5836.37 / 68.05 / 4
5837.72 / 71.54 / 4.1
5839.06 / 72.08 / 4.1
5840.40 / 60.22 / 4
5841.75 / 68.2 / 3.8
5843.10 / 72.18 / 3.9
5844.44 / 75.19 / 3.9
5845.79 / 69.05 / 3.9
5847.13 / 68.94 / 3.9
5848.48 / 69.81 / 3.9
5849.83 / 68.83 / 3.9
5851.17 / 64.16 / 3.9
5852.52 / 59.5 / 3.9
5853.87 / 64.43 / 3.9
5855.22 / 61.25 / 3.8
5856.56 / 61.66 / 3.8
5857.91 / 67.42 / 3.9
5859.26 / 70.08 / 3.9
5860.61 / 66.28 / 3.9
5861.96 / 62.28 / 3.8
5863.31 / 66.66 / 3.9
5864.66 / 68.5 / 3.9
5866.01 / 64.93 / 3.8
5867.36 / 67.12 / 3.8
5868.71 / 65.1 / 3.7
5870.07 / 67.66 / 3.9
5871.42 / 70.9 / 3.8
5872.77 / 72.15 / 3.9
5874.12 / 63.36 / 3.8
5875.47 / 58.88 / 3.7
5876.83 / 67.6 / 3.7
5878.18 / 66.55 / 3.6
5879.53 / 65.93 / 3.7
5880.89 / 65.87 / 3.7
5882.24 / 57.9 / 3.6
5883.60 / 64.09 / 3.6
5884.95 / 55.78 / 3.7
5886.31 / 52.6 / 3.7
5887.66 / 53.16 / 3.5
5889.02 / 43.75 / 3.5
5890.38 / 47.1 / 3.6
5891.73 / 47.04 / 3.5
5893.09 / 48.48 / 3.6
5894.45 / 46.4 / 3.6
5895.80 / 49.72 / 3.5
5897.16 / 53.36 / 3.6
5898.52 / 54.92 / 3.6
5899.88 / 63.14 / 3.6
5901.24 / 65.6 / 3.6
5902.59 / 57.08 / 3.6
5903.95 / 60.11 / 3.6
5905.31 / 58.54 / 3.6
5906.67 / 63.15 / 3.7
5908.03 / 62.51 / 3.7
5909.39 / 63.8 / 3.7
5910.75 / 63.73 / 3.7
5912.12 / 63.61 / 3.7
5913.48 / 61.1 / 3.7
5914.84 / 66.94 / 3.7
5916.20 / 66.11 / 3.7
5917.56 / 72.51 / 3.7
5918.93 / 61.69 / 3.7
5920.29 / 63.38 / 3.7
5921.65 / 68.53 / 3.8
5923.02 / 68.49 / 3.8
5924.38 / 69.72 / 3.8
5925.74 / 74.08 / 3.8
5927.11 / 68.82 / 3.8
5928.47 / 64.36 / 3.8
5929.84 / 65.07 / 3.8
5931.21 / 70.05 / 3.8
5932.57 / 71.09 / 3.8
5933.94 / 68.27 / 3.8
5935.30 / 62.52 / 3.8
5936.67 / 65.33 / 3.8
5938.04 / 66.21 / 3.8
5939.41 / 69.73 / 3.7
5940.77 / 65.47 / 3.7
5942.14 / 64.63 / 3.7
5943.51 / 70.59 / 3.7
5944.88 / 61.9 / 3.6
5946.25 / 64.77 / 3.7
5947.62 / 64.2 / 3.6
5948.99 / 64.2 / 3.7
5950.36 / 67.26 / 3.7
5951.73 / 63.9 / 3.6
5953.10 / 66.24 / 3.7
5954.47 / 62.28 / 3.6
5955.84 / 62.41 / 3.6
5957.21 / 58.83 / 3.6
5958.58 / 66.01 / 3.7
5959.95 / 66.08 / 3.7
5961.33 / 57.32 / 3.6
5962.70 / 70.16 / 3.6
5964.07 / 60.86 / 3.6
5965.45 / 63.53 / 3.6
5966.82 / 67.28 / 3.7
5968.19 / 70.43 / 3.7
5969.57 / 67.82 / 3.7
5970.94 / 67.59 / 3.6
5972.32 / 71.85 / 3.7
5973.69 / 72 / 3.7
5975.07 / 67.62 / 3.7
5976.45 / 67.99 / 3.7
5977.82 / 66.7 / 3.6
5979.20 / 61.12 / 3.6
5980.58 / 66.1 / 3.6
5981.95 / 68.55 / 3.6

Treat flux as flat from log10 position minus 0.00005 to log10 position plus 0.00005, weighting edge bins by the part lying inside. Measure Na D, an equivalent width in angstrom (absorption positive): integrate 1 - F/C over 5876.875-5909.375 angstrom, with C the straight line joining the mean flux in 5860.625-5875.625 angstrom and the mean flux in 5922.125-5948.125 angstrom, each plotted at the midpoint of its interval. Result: 4.7 angstrom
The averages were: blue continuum 66.4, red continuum 67.1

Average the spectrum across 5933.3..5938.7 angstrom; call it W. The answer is 65.6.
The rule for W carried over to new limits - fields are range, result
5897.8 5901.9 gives 61.1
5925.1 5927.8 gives 71.4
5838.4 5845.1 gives 69.6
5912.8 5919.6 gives 65.7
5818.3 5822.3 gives 70.4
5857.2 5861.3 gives 67.8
